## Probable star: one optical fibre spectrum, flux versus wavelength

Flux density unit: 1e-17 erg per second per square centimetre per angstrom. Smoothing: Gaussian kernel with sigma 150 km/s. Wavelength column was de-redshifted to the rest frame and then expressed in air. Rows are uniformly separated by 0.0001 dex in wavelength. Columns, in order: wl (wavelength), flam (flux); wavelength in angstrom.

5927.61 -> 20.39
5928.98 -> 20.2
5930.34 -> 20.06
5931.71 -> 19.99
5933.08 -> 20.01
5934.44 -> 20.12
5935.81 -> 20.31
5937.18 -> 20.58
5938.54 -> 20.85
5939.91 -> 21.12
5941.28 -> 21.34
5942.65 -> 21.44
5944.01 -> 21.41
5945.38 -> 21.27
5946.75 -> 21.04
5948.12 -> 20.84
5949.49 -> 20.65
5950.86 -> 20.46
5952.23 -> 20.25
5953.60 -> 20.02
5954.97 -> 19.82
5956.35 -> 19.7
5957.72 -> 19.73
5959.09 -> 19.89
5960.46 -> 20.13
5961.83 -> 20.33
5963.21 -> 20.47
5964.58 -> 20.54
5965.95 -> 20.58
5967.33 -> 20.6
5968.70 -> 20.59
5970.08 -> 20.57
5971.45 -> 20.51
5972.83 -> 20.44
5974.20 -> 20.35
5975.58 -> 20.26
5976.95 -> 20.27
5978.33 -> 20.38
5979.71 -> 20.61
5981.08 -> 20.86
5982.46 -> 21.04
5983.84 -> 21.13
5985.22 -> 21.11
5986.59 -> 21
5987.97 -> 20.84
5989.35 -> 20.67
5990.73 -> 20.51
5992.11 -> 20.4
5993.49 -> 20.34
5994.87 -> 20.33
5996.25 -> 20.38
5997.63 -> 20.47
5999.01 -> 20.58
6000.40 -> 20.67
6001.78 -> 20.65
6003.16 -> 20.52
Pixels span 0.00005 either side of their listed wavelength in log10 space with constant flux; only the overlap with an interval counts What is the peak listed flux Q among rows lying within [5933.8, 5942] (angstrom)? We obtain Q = 21.34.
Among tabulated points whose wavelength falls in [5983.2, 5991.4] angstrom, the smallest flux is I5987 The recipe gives 20.51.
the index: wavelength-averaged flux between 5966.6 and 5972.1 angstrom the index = 20.6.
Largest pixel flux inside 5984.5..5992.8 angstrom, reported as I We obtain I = 21.11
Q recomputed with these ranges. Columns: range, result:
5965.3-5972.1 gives 20.6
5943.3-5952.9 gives 21.41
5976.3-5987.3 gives 21.13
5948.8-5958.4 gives 20.65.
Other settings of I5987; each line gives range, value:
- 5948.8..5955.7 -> 19.82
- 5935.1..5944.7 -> 20.31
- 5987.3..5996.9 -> 20.33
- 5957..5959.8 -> 19.73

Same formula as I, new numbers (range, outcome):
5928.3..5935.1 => 20.2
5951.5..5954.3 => 20.25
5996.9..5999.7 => 20.58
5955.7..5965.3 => 20.54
